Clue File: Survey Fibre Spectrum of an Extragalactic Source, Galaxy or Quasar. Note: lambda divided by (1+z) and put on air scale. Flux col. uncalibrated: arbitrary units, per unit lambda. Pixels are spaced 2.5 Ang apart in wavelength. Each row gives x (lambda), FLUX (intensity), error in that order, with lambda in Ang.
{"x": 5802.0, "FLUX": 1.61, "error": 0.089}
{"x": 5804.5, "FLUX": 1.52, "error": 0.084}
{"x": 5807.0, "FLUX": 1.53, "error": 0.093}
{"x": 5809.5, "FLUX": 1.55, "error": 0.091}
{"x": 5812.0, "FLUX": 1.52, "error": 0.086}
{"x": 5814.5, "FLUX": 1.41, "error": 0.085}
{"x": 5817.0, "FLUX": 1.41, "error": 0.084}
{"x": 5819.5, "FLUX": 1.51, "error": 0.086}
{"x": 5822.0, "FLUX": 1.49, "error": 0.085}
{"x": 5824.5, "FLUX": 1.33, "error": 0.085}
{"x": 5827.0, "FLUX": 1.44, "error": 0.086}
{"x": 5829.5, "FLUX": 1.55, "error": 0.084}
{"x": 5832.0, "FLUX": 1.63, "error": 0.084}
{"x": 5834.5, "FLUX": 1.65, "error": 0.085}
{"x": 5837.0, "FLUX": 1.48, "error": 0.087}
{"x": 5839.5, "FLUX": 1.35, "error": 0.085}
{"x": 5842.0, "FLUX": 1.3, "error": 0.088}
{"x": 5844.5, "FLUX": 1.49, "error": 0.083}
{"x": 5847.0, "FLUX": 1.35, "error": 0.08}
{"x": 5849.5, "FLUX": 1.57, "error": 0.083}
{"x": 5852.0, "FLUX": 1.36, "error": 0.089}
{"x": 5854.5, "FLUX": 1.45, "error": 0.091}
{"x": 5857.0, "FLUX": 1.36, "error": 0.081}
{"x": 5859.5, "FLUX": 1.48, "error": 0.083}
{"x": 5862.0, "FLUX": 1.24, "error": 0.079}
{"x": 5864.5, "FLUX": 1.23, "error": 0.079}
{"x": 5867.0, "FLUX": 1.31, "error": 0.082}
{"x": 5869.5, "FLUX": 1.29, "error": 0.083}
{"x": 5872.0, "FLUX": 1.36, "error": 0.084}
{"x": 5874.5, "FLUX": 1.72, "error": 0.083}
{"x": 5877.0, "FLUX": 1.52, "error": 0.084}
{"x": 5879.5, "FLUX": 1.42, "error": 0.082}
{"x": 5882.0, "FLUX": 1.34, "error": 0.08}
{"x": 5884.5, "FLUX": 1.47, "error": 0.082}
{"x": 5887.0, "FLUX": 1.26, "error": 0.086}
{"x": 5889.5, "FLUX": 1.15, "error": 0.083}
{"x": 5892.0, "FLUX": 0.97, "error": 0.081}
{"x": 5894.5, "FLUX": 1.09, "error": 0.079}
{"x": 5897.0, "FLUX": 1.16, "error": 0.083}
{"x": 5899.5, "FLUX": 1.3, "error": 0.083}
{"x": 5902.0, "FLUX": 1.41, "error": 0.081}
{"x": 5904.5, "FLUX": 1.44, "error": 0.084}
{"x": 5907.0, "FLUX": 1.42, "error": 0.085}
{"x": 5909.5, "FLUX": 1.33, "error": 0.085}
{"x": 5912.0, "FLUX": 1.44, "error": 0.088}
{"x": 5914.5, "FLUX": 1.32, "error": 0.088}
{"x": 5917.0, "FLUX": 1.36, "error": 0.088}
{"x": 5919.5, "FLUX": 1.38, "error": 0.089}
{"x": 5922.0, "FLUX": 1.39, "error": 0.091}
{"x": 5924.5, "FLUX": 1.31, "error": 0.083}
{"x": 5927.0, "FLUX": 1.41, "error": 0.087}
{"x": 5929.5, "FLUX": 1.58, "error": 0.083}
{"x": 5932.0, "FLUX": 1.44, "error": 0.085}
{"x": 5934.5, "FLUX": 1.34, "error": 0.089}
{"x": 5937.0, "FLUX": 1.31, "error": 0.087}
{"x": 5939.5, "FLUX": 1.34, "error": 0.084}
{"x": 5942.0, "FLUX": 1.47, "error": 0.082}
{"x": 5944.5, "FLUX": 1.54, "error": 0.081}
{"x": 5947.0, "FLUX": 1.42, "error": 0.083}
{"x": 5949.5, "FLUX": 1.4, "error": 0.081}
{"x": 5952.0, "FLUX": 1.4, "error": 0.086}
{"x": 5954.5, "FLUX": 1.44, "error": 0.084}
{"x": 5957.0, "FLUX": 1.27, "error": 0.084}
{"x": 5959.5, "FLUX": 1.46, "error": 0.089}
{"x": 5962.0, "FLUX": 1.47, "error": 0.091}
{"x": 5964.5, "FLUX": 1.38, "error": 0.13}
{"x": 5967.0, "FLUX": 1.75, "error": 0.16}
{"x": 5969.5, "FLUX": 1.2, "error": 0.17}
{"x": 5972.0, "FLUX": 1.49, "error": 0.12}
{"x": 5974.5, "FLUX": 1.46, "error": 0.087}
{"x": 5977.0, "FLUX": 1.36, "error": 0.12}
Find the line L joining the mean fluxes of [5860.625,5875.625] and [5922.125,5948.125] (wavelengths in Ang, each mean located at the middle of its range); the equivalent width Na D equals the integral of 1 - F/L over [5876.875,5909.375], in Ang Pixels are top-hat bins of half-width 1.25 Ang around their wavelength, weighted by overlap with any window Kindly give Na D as 1.9 Ang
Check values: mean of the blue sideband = 1.36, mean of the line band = 1.3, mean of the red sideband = 1.41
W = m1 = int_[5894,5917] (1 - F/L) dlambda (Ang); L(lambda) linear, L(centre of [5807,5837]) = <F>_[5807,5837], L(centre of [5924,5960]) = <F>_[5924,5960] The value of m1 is 1.66 Ang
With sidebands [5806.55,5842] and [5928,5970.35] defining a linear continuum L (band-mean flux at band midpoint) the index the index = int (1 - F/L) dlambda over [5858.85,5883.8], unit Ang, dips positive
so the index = 1.2 Ang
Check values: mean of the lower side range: 1.48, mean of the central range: 1.39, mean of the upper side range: 1.43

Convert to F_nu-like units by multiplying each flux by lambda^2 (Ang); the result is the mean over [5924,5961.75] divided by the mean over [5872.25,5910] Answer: 1.1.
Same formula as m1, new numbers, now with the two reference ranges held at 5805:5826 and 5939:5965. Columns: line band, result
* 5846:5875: 1.4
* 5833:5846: 0.1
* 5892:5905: 1.8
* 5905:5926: 0.9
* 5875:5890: 0.6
